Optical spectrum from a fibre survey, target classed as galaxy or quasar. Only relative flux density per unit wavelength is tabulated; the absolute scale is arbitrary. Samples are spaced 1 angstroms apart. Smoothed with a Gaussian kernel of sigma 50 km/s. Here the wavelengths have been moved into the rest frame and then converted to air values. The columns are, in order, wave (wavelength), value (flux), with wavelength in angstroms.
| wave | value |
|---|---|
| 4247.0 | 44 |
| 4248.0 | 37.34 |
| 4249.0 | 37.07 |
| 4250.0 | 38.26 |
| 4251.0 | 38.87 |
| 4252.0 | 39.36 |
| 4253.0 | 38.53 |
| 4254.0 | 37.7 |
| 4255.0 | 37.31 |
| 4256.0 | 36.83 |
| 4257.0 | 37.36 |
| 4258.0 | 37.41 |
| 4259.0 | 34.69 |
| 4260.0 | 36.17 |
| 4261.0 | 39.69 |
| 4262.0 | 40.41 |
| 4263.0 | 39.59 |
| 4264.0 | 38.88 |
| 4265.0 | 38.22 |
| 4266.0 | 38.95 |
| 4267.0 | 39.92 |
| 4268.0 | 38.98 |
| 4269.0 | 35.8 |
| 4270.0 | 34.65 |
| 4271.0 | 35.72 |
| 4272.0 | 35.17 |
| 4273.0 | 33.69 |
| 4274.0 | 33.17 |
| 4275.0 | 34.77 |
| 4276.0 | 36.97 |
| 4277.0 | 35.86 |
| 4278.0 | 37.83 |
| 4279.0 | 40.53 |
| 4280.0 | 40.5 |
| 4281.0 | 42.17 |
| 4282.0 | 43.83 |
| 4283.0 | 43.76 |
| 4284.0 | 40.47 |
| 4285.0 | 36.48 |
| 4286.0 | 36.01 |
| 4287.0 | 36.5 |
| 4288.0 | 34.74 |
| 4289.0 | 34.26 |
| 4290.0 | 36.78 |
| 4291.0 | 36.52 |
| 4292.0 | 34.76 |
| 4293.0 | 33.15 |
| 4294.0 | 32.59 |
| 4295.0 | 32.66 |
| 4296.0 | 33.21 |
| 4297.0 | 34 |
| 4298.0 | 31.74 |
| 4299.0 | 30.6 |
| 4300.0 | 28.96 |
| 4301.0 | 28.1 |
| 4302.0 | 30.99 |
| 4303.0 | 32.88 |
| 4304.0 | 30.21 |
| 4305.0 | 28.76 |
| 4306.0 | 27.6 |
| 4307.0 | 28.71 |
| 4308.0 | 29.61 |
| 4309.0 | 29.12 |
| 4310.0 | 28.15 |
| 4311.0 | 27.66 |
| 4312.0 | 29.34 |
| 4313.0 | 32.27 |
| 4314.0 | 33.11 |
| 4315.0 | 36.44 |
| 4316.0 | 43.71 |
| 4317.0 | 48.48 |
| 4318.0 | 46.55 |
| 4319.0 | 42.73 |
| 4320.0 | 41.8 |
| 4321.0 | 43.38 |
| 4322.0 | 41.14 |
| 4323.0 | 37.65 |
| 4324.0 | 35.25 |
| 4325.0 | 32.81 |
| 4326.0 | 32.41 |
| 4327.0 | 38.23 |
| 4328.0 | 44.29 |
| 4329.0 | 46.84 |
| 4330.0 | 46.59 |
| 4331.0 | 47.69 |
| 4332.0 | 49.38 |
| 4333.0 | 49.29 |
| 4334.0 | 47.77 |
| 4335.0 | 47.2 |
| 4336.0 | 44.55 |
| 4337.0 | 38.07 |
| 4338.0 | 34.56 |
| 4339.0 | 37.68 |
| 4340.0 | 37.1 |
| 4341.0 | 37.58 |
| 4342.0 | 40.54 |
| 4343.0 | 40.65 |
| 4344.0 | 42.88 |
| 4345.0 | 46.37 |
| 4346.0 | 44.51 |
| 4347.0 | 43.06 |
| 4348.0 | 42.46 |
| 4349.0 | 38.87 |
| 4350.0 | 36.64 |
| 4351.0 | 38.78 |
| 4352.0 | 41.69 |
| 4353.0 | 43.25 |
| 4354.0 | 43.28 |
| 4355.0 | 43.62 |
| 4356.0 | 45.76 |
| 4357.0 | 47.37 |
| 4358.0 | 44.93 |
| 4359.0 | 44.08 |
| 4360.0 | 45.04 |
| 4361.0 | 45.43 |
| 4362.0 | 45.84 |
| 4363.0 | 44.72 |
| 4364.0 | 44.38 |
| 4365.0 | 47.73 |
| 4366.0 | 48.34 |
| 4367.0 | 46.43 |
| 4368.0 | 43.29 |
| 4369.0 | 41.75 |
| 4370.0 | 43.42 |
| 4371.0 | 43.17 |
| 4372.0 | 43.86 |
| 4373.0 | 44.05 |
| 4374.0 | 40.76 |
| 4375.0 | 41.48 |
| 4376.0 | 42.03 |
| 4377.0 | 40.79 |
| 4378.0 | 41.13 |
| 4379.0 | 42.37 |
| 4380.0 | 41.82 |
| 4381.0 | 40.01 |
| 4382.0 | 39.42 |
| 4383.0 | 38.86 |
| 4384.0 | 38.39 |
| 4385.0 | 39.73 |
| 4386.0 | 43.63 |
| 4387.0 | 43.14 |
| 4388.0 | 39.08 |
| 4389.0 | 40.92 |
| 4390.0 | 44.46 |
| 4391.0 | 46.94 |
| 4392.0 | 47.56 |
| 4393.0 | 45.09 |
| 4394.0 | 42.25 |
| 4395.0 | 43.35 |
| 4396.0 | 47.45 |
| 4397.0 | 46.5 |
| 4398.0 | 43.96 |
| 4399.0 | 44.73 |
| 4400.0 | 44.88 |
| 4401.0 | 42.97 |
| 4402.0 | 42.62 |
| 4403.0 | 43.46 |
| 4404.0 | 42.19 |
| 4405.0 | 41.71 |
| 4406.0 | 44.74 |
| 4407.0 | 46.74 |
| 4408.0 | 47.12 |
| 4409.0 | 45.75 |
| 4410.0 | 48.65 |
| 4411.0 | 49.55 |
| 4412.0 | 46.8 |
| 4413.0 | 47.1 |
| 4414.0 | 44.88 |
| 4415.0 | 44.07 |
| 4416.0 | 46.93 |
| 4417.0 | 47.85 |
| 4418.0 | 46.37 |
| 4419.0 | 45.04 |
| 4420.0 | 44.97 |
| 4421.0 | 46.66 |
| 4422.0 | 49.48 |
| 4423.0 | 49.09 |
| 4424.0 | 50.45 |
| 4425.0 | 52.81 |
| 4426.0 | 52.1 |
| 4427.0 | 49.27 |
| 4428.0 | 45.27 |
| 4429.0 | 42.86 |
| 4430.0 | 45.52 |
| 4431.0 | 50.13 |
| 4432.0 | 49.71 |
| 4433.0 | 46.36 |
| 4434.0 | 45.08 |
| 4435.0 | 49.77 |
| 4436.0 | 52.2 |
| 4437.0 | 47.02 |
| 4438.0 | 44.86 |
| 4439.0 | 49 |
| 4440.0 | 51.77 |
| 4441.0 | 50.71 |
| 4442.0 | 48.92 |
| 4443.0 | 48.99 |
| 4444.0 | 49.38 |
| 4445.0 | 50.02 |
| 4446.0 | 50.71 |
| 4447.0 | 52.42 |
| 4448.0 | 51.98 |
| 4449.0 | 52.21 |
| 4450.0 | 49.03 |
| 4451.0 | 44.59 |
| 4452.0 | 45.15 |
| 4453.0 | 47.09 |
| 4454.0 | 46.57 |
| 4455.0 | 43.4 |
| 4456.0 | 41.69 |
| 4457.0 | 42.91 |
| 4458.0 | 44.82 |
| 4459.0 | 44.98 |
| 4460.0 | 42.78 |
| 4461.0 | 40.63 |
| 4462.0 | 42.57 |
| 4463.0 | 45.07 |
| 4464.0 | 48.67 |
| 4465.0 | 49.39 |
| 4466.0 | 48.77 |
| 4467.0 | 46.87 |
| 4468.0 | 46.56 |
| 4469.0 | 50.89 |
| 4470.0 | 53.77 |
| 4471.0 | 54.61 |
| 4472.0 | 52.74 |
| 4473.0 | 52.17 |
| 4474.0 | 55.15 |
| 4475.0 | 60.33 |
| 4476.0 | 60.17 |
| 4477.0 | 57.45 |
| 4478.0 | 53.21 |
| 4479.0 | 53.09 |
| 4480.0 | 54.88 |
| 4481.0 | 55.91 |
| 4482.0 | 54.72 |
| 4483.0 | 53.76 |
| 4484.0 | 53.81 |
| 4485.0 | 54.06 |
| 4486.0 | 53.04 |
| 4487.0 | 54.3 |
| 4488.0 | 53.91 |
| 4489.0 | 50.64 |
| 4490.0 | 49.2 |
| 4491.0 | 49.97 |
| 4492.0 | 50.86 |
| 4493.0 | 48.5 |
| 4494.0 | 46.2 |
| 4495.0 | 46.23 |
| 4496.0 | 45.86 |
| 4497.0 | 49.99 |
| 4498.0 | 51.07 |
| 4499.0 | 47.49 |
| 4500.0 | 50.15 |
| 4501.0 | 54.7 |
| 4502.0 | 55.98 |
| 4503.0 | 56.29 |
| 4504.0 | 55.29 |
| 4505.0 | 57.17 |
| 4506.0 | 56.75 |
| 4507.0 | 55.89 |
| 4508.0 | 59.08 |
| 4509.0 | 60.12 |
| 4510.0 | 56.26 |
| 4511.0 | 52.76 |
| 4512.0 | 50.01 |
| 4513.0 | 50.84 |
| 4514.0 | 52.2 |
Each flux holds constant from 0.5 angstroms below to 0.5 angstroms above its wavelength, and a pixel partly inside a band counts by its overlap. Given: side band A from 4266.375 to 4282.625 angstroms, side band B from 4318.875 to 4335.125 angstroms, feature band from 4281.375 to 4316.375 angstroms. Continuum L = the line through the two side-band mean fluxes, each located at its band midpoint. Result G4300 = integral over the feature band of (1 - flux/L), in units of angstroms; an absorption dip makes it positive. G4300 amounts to 5.6 angstroms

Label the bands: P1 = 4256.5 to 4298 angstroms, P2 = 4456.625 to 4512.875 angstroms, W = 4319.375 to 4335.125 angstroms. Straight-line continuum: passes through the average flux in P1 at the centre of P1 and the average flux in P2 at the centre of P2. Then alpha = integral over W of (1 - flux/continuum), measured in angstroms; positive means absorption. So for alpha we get -0.8 angstroms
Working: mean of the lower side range 36.9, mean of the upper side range 51.7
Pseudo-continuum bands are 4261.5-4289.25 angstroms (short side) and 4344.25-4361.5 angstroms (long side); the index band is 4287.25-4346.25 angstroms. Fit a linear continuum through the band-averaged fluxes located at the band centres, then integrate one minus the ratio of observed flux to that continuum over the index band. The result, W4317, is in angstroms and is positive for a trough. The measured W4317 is 5.3 angstroms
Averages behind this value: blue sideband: 37.8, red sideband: 43.2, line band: 37.2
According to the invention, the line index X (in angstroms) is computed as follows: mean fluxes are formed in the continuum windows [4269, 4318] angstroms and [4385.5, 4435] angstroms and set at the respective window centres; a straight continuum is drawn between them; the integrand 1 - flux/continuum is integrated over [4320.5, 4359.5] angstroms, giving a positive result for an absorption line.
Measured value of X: -2.9 angstroms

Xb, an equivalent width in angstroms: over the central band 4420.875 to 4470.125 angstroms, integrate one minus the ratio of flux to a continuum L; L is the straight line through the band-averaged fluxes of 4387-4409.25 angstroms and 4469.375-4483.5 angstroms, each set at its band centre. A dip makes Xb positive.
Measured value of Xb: 2.8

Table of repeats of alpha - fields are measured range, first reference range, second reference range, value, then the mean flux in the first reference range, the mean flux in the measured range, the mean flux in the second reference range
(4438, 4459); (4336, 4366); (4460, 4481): 0.7 angstroms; 42.4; 47.9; 51.3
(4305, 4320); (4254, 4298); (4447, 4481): 1.8 angstroms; 36.9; 34.6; 49.4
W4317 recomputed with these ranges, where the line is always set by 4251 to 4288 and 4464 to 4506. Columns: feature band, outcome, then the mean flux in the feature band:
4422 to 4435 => 0.07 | 48.3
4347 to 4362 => 0.20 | 43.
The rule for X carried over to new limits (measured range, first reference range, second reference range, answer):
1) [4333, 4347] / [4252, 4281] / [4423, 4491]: 0.1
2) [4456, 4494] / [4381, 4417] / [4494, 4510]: 0.1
